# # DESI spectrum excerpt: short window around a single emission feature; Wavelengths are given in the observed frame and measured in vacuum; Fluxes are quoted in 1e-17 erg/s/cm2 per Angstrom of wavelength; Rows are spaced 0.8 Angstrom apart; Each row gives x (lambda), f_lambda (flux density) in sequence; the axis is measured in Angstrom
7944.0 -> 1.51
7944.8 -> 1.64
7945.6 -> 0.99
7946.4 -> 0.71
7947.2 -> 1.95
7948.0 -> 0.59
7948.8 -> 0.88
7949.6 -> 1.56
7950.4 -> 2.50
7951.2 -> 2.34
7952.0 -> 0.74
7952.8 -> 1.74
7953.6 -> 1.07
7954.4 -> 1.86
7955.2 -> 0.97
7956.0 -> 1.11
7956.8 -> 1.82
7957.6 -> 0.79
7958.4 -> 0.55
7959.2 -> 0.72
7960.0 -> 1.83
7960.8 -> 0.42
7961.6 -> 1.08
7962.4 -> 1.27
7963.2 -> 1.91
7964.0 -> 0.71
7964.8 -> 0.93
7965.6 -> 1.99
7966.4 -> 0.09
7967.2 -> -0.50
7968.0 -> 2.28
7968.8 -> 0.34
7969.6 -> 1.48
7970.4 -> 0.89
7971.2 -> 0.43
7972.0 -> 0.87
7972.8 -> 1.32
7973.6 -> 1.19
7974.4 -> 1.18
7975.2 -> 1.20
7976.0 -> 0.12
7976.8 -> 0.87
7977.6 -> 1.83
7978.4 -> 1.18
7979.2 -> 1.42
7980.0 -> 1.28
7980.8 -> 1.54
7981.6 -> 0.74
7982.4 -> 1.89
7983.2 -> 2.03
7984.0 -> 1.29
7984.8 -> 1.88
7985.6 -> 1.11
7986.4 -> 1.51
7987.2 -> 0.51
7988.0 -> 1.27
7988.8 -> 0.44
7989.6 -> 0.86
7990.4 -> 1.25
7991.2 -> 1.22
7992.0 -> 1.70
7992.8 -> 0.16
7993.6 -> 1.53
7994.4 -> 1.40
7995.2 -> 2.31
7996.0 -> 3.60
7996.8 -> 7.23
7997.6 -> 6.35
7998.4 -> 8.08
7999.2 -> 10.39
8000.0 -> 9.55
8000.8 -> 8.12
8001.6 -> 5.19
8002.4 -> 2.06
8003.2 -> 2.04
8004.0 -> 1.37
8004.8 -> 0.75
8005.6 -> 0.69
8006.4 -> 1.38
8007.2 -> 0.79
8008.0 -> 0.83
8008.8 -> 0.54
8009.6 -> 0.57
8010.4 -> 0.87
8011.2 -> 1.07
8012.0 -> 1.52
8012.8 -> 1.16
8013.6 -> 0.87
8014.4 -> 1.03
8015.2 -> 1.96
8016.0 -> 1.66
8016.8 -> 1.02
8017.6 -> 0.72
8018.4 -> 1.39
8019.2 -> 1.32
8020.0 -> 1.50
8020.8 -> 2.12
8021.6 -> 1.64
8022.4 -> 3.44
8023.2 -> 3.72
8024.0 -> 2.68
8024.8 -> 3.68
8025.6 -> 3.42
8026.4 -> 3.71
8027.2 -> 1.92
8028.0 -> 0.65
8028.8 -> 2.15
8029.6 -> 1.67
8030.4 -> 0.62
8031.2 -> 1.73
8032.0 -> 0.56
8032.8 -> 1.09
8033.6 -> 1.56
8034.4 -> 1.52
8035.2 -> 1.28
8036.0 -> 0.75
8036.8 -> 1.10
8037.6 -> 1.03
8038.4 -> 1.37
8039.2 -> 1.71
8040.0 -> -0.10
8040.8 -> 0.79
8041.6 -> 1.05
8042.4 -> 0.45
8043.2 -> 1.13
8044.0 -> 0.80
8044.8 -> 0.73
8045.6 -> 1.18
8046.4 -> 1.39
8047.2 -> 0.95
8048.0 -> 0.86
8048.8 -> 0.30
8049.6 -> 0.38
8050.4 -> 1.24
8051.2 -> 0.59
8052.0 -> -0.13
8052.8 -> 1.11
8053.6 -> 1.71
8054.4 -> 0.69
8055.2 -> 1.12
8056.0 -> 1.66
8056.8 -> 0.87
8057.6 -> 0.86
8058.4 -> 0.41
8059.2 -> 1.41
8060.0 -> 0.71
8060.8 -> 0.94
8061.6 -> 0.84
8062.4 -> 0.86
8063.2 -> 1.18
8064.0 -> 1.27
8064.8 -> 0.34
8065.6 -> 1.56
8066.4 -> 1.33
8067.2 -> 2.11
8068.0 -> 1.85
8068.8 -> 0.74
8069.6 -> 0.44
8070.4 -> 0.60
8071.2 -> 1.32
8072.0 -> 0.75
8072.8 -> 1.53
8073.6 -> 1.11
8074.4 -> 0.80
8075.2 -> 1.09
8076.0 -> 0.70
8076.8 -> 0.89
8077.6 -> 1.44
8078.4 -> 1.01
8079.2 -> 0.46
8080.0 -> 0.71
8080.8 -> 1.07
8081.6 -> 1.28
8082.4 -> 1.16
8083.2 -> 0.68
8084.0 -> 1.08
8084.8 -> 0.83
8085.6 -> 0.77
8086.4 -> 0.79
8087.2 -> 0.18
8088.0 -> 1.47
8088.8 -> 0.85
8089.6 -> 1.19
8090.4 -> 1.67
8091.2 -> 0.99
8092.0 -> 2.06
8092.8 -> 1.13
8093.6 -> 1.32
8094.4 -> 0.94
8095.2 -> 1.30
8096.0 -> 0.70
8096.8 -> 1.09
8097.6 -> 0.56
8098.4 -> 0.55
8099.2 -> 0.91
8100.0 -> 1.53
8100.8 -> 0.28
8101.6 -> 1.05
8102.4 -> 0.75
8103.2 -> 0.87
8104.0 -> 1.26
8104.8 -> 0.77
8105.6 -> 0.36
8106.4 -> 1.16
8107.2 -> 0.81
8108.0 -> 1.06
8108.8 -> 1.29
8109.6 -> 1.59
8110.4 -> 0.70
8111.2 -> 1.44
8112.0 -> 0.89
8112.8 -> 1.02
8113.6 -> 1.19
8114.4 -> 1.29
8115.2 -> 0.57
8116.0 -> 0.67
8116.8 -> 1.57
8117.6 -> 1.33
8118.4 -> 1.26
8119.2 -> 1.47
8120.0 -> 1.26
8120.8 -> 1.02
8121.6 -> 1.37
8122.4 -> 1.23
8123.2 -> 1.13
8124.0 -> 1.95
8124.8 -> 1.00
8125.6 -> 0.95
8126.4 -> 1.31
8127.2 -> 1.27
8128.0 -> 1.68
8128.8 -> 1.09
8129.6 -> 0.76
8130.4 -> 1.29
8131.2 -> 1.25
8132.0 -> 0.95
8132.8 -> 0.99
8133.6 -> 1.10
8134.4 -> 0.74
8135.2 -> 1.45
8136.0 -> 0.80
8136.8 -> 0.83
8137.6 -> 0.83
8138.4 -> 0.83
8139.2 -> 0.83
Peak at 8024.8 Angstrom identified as [N II] 6583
